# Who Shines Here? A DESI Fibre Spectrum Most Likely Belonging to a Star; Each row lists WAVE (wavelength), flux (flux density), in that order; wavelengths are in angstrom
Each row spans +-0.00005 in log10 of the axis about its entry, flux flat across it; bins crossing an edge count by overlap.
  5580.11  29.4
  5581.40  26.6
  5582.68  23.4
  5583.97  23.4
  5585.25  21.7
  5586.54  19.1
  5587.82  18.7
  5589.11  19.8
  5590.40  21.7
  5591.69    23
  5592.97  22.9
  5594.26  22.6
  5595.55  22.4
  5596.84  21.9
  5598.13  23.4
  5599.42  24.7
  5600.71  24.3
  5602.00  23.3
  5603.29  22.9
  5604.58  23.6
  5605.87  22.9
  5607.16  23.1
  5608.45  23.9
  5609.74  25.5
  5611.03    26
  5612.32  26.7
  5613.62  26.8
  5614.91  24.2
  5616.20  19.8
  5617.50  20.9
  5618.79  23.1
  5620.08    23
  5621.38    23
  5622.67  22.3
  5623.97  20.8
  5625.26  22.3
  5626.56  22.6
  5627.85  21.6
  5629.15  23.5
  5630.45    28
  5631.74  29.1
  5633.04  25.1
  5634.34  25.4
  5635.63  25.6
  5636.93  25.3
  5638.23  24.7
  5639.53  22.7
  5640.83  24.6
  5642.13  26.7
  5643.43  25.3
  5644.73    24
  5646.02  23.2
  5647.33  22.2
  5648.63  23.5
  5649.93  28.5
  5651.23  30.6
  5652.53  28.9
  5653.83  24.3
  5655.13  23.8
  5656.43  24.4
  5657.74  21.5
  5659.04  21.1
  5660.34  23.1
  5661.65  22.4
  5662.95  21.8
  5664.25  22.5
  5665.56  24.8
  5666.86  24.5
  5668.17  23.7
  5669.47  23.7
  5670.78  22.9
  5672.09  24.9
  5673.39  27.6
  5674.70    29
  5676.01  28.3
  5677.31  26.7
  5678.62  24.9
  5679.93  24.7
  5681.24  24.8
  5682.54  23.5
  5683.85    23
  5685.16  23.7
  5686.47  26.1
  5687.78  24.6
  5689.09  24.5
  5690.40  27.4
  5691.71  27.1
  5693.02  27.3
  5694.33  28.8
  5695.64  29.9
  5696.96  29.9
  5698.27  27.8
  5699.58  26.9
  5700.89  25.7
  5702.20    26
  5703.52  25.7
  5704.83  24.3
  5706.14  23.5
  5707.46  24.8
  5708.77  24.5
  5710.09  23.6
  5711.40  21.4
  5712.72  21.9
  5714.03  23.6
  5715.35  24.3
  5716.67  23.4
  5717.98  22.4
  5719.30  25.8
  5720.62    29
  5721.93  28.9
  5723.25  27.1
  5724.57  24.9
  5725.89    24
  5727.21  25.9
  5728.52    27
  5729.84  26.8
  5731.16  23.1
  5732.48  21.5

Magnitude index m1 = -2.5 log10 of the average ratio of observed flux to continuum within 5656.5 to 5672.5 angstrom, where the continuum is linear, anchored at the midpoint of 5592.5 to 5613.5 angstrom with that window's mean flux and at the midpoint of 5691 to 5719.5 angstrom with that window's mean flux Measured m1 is 0.08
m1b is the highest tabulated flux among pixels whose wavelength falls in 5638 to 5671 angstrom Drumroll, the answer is 30.6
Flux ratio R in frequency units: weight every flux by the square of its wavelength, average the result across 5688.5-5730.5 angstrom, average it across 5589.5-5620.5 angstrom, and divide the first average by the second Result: 1.1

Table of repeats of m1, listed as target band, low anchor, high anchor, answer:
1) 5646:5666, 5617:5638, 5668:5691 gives 0.02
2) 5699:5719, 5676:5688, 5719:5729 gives 0.08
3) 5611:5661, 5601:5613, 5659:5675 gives -0.01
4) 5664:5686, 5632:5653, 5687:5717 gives 0.02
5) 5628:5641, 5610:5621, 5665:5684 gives -0.04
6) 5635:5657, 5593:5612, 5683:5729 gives -0.03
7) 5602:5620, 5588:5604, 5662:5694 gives -0.03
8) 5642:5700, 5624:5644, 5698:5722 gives -0.02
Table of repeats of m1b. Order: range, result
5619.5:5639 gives 29.1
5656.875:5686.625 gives 29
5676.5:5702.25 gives 29.9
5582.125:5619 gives 26.8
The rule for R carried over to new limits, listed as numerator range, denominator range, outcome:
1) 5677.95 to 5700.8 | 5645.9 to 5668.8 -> 1.09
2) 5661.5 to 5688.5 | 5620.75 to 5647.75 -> 1.04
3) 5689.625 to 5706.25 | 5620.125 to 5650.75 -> 1.14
